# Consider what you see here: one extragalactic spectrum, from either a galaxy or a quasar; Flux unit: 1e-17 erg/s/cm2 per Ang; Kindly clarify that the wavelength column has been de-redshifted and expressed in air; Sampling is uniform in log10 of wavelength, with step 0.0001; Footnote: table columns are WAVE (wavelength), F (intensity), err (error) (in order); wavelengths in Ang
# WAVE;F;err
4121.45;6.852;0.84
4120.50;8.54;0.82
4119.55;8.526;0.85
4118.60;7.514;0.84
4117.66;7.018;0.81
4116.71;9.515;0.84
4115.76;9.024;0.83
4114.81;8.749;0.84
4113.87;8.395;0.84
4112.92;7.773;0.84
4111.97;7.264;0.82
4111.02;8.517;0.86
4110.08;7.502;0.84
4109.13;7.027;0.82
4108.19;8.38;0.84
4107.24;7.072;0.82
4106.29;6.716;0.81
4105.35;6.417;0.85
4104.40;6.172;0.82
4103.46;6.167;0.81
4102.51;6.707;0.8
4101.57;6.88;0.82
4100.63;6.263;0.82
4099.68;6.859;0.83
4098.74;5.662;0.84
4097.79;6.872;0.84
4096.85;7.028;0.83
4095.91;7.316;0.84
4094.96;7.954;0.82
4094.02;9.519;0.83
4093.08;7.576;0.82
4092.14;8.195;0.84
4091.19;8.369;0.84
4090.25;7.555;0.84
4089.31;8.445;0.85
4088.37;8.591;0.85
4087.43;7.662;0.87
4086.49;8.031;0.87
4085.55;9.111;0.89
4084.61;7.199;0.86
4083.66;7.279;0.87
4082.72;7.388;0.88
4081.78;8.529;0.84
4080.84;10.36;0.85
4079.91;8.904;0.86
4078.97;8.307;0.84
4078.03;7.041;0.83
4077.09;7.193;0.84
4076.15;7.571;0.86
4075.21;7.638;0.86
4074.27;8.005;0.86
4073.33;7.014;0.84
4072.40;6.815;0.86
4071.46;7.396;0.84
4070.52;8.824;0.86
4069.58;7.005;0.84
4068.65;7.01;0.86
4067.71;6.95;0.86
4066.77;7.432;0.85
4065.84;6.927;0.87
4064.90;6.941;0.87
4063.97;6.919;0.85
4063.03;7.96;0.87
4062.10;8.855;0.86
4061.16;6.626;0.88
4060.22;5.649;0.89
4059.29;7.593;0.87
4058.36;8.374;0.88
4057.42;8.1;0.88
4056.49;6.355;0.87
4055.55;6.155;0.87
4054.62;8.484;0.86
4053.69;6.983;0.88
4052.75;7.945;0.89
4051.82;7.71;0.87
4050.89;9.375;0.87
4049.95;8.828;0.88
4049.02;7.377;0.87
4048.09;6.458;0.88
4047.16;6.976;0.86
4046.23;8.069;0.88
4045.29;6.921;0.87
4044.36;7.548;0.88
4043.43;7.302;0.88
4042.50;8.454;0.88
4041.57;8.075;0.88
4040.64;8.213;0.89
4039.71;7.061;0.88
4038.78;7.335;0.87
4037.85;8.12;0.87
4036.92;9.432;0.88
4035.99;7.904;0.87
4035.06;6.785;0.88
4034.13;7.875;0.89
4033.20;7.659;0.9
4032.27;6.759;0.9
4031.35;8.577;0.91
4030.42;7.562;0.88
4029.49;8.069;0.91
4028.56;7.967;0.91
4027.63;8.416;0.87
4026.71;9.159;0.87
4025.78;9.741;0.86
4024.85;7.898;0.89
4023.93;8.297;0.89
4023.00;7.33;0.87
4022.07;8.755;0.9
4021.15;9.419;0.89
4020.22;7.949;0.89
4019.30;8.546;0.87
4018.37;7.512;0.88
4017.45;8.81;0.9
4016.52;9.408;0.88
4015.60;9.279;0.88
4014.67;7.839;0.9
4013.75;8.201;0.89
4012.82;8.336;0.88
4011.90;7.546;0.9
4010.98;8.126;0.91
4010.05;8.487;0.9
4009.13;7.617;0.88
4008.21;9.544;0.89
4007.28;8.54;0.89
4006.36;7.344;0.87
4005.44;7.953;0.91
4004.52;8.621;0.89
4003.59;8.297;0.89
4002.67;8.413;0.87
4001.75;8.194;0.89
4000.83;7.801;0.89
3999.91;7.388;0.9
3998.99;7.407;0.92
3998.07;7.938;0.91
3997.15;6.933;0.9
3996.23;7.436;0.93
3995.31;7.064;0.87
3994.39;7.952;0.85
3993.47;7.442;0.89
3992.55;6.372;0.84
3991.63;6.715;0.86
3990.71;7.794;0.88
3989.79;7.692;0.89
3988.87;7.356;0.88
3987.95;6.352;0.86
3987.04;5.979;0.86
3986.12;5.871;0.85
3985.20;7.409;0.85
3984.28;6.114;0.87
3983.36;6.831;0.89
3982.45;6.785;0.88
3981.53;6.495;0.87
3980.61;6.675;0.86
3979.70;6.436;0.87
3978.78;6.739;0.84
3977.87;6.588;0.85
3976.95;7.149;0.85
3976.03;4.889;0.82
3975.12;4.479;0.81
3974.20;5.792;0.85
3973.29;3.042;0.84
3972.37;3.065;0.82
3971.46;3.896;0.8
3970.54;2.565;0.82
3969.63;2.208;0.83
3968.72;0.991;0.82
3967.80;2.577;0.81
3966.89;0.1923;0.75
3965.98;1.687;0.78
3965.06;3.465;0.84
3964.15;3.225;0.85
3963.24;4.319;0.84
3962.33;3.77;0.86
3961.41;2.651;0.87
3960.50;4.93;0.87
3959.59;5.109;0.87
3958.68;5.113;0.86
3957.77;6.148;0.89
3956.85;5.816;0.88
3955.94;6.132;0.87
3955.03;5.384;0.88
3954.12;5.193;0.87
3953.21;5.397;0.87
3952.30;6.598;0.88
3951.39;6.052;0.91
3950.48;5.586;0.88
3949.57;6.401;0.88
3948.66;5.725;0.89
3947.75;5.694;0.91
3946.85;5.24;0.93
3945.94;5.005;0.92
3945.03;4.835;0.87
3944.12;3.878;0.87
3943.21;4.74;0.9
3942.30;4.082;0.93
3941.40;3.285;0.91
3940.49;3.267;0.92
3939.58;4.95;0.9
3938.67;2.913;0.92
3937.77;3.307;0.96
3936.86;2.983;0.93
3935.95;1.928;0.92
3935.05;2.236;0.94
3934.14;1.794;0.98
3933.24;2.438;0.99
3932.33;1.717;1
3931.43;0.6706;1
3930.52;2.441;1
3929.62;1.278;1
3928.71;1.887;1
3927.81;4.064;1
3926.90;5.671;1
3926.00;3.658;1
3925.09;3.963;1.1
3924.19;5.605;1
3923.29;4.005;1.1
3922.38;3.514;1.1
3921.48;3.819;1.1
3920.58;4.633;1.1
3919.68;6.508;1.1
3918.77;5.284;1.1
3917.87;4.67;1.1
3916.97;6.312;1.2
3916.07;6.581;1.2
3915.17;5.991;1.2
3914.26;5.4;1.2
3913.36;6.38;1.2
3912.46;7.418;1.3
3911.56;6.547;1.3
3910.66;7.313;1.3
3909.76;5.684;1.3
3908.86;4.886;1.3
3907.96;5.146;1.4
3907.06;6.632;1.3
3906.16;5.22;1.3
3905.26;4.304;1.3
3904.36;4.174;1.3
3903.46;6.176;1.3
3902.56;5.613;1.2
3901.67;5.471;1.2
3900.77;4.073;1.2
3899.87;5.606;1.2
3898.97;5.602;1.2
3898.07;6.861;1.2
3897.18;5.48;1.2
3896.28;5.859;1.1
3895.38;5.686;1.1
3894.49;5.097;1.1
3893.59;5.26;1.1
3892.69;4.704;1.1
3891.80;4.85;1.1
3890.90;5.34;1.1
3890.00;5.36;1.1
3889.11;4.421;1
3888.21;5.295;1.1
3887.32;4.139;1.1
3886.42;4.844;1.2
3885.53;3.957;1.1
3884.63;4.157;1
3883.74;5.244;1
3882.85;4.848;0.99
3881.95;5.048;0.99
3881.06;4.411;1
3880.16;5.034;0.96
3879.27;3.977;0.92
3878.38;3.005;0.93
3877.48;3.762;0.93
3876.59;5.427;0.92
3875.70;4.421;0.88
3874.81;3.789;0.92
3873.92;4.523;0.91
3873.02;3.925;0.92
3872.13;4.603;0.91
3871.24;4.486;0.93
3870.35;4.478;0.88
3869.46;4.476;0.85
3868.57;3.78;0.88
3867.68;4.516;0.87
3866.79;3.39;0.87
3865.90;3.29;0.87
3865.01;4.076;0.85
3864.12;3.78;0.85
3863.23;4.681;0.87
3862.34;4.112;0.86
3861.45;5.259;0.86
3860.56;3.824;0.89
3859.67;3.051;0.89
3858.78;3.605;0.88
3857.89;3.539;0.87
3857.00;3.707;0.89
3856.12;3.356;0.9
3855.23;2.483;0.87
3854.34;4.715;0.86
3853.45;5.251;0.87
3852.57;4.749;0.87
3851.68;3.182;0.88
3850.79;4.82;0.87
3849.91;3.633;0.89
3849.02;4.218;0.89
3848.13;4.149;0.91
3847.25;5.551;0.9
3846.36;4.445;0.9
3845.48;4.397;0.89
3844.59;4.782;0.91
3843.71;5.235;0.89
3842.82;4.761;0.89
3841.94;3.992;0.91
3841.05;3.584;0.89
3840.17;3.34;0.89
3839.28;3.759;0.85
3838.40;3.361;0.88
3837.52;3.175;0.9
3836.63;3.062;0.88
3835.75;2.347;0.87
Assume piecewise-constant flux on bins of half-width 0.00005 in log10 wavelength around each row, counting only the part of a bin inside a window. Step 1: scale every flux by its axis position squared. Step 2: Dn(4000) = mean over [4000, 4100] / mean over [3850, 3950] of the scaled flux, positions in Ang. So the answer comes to 1.9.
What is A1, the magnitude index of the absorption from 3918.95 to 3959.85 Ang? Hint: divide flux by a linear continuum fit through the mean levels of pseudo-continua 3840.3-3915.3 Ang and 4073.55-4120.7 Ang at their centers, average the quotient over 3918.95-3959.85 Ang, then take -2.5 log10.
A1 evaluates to 0.30 mag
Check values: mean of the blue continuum 4.71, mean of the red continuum 7.72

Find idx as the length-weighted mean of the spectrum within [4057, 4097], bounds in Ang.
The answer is 7.75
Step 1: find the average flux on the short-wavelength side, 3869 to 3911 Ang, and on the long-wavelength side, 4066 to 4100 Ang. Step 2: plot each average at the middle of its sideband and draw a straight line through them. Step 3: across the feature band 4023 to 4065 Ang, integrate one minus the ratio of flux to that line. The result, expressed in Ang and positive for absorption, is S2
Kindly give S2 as -3.5 Ang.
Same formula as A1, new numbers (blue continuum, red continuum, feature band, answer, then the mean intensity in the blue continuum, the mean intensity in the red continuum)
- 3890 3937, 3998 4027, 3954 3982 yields 0.46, 4.71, 8.3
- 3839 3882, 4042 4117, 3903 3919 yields -0.17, 4.16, 7.6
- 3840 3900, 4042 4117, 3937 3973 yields 0.33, 4.46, 7.6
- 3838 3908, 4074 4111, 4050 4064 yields -0.07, 4.52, 7.58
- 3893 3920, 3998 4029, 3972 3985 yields 0.27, 5.7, 8.3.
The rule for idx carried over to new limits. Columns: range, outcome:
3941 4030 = 6.38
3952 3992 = 5.07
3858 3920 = 4.94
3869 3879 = 4.26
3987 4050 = 7.9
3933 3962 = 4.54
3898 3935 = 4.7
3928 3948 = 3.2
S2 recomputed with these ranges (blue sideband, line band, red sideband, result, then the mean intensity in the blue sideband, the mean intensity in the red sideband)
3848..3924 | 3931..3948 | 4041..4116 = 6.6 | 4.77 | 7.58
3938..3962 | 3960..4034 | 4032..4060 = -3.7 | 4.98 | 7.66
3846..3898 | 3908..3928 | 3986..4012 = 0.7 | 4.42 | 7.62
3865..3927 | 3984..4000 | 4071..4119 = -2.0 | 4.97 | 7.66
